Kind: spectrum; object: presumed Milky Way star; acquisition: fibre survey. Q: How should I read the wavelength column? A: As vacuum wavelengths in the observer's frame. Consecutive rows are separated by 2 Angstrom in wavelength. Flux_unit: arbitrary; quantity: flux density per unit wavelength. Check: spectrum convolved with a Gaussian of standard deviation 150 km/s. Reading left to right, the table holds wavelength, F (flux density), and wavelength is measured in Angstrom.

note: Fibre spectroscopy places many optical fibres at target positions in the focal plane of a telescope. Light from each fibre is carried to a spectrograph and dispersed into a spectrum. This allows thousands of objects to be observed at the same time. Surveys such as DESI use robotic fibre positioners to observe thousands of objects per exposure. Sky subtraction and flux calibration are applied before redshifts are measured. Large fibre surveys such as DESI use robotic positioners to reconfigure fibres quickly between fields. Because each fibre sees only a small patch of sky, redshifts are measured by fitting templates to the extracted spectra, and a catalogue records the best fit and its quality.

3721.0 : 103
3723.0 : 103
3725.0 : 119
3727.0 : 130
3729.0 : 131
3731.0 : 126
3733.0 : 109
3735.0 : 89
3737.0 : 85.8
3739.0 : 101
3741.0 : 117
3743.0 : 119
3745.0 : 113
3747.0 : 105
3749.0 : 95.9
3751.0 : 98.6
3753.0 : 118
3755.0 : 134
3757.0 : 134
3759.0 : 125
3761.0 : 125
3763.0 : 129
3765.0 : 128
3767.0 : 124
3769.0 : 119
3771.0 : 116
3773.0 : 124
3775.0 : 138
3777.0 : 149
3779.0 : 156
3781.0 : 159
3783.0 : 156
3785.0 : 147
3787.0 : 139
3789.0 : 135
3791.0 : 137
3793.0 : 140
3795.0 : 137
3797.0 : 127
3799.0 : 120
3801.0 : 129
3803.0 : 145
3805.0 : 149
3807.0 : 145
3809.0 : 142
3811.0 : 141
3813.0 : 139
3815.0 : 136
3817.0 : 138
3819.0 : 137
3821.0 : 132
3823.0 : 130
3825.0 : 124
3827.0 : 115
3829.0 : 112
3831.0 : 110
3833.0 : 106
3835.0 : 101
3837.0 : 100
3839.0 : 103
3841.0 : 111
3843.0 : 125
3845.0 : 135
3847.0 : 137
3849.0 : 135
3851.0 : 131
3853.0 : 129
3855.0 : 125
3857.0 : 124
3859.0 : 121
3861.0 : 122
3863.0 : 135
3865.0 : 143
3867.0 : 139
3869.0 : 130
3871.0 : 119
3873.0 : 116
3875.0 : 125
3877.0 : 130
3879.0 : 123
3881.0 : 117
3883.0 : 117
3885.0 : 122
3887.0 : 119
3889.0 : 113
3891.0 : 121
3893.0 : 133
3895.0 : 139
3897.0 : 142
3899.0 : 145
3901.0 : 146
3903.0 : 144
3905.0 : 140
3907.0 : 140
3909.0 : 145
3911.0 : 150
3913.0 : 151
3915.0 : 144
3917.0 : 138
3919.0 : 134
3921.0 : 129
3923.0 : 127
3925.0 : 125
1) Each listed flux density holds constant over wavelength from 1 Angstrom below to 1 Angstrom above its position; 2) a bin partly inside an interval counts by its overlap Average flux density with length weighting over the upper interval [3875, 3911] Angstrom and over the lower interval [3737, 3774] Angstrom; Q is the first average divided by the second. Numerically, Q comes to 1.1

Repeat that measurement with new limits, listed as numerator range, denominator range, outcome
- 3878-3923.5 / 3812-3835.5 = 1.08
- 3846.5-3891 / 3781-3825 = 0.91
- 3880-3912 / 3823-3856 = 1.12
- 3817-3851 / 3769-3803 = 0.87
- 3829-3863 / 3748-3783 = 0.93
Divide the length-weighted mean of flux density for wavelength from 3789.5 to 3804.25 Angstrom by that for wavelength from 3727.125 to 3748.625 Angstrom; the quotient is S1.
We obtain 1.22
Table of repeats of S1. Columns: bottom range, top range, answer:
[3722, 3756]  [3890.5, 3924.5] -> 1.25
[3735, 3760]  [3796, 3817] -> 1.23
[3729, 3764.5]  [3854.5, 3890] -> 1.09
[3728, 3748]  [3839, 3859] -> 1.15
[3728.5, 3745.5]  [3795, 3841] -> 1.15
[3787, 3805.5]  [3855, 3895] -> 0.92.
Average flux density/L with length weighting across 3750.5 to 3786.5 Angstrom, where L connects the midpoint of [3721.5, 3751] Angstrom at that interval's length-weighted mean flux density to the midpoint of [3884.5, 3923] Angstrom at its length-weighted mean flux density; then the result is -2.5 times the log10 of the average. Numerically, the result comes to -0.156 mag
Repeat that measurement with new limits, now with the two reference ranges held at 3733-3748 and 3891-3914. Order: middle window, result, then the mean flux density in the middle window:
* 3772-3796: -0.24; 143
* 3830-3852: 0.09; 118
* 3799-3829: -0.11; 135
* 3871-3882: 0.12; 122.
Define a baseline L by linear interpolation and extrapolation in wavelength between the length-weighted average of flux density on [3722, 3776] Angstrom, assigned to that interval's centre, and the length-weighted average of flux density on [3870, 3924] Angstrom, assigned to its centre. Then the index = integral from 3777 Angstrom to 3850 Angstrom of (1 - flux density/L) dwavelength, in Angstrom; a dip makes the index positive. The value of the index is -4.9 Angstrom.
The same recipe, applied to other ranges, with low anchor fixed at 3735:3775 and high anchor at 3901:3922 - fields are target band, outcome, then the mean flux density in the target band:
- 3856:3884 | 1.9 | 126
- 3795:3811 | -1.7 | 137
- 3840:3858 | 0.5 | 128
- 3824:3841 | 2.6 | 109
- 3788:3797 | -1.0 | 136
